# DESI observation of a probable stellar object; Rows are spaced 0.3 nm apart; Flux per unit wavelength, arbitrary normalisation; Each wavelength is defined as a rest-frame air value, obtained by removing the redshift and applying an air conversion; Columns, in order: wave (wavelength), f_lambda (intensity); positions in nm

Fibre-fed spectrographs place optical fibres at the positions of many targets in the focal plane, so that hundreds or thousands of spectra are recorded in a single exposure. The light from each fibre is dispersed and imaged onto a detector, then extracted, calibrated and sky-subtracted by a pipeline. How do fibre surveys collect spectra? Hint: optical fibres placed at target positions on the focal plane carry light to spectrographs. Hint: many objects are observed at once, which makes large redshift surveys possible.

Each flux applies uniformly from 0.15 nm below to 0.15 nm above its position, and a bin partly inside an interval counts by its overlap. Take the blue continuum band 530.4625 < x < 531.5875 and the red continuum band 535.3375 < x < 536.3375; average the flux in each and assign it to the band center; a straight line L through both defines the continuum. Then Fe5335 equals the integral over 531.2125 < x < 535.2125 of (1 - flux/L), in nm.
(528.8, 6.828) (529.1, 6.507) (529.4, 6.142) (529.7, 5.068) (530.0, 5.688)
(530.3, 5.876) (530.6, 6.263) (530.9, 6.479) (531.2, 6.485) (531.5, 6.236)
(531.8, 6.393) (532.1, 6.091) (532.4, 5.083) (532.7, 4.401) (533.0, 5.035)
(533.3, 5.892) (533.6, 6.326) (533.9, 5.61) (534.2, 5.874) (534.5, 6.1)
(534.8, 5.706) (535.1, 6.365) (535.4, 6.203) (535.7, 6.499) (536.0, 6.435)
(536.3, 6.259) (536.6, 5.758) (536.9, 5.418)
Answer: 0.36 nm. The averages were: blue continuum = 6.37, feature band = 5.8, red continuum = 6.37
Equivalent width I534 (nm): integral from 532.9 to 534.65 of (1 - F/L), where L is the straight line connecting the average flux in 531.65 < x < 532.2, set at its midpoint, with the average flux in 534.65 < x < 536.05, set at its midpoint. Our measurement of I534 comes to 0.116 nm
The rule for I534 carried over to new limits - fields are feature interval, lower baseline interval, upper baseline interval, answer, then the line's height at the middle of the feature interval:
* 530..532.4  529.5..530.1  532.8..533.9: -0.28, 5.52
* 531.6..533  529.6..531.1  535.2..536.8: 0.13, 6.02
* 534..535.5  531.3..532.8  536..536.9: -0.04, 5.88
